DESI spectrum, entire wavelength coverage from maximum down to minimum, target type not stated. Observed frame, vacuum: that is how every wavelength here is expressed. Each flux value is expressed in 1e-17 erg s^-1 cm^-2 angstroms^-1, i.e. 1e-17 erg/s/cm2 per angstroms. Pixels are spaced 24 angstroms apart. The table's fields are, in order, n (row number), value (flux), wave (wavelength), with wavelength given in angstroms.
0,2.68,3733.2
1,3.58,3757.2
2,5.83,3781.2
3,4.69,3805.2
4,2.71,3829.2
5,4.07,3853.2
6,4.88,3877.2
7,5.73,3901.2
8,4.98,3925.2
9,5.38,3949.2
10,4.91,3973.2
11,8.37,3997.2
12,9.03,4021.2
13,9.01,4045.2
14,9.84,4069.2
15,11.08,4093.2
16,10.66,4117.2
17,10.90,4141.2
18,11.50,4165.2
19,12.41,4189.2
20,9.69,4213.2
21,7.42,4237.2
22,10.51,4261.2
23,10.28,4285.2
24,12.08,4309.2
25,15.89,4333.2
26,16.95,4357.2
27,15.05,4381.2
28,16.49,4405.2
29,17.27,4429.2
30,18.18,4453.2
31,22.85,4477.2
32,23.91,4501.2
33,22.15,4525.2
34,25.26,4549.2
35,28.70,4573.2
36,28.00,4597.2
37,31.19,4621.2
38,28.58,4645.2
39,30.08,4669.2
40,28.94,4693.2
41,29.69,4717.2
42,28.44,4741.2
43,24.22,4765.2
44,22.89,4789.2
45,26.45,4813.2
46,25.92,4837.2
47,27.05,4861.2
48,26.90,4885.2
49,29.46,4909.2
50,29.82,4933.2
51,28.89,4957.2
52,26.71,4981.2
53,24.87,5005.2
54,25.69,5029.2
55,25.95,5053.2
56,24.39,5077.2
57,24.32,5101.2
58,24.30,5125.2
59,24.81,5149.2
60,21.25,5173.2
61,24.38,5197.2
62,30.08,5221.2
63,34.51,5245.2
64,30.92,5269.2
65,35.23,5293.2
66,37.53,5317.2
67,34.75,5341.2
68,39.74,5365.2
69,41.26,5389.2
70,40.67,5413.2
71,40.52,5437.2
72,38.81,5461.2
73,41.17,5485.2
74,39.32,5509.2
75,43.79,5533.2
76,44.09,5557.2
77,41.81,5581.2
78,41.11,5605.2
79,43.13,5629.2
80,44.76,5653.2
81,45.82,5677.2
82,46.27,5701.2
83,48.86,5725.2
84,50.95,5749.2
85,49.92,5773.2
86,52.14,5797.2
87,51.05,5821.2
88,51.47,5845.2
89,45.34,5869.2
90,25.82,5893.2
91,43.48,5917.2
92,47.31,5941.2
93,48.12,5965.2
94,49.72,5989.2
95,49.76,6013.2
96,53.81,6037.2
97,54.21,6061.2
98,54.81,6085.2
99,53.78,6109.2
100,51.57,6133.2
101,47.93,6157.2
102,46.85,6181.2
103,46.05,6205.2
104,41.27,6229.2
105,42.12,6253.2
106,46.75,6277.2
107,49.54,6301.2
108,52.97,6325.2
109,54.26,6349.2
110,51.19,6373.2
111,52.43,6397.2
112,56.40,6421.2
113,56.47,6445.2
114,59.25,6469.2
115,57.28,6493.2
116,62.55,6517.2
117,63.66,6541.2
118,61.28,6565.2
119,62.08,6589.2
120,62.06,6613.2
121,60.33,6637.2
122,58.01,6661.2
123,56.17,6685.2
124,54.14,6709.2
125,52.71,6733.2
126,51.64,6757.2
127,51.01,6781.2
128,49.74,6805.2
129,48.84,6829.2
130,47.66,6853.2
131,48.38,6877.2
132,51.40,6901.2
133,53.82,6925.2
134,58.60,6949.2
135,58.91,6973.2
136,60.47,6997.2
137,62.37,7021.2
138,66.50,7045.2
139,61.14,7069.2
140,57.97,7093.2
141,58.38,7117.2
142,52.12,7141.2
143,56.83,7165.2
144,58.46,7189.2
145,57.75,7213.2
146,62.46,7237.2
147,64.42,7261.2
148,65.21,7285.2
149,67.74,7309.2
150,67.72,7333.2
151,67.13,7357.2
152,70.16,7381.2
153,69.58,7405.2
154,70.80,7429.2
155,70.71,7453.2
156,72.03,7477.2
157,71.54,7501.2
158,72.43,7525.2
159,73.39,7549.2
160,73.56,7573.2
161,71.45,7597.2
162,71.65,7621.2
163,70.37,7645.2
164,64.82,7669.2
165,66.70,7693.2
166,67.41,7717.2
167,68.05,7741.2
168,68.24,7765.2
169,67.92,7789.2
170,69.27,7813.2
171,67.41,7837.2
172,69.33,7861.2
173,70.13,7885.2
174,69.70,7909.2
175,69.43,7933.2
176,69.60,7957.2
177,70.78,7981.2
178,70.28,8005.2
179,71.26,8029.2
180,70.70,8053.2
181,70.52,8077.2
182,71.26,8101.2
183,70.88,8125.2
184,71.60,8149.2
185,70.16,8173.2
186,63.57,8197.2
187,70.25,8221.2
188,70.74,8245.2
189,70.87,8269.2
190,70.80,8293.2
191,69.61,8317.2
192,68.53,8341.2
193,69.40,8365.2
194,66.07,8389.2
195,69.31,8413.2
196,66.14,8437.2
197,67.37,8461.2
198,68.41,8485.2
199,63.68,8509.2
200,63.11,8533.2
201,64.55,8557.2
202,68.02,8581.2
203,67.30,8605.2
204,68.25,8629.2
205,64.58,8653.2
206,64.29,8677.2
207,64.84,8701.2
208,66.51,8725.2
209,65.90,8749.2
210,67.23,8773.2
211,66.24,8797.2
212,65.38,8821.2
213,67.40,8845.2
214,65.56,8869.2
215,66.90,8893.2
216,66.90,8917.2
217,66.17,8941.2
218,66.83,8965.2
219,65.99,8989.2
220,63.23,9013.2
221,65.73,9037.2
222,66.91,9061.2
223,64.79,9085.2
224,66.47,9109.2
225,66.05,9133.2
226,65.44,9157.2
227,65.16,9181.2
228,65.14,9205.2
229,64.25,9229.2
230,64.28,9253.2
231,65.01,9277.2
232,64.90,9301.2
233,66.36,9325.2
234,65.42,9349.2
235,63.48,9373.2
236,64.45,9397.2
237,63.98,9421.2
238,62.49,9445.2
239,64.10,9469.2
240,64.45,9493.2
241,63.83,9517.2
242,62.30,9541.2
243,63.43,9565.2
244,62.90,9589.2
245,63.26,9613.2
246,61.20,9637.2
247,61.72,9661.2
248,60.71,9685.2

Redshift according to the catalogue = 0.000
